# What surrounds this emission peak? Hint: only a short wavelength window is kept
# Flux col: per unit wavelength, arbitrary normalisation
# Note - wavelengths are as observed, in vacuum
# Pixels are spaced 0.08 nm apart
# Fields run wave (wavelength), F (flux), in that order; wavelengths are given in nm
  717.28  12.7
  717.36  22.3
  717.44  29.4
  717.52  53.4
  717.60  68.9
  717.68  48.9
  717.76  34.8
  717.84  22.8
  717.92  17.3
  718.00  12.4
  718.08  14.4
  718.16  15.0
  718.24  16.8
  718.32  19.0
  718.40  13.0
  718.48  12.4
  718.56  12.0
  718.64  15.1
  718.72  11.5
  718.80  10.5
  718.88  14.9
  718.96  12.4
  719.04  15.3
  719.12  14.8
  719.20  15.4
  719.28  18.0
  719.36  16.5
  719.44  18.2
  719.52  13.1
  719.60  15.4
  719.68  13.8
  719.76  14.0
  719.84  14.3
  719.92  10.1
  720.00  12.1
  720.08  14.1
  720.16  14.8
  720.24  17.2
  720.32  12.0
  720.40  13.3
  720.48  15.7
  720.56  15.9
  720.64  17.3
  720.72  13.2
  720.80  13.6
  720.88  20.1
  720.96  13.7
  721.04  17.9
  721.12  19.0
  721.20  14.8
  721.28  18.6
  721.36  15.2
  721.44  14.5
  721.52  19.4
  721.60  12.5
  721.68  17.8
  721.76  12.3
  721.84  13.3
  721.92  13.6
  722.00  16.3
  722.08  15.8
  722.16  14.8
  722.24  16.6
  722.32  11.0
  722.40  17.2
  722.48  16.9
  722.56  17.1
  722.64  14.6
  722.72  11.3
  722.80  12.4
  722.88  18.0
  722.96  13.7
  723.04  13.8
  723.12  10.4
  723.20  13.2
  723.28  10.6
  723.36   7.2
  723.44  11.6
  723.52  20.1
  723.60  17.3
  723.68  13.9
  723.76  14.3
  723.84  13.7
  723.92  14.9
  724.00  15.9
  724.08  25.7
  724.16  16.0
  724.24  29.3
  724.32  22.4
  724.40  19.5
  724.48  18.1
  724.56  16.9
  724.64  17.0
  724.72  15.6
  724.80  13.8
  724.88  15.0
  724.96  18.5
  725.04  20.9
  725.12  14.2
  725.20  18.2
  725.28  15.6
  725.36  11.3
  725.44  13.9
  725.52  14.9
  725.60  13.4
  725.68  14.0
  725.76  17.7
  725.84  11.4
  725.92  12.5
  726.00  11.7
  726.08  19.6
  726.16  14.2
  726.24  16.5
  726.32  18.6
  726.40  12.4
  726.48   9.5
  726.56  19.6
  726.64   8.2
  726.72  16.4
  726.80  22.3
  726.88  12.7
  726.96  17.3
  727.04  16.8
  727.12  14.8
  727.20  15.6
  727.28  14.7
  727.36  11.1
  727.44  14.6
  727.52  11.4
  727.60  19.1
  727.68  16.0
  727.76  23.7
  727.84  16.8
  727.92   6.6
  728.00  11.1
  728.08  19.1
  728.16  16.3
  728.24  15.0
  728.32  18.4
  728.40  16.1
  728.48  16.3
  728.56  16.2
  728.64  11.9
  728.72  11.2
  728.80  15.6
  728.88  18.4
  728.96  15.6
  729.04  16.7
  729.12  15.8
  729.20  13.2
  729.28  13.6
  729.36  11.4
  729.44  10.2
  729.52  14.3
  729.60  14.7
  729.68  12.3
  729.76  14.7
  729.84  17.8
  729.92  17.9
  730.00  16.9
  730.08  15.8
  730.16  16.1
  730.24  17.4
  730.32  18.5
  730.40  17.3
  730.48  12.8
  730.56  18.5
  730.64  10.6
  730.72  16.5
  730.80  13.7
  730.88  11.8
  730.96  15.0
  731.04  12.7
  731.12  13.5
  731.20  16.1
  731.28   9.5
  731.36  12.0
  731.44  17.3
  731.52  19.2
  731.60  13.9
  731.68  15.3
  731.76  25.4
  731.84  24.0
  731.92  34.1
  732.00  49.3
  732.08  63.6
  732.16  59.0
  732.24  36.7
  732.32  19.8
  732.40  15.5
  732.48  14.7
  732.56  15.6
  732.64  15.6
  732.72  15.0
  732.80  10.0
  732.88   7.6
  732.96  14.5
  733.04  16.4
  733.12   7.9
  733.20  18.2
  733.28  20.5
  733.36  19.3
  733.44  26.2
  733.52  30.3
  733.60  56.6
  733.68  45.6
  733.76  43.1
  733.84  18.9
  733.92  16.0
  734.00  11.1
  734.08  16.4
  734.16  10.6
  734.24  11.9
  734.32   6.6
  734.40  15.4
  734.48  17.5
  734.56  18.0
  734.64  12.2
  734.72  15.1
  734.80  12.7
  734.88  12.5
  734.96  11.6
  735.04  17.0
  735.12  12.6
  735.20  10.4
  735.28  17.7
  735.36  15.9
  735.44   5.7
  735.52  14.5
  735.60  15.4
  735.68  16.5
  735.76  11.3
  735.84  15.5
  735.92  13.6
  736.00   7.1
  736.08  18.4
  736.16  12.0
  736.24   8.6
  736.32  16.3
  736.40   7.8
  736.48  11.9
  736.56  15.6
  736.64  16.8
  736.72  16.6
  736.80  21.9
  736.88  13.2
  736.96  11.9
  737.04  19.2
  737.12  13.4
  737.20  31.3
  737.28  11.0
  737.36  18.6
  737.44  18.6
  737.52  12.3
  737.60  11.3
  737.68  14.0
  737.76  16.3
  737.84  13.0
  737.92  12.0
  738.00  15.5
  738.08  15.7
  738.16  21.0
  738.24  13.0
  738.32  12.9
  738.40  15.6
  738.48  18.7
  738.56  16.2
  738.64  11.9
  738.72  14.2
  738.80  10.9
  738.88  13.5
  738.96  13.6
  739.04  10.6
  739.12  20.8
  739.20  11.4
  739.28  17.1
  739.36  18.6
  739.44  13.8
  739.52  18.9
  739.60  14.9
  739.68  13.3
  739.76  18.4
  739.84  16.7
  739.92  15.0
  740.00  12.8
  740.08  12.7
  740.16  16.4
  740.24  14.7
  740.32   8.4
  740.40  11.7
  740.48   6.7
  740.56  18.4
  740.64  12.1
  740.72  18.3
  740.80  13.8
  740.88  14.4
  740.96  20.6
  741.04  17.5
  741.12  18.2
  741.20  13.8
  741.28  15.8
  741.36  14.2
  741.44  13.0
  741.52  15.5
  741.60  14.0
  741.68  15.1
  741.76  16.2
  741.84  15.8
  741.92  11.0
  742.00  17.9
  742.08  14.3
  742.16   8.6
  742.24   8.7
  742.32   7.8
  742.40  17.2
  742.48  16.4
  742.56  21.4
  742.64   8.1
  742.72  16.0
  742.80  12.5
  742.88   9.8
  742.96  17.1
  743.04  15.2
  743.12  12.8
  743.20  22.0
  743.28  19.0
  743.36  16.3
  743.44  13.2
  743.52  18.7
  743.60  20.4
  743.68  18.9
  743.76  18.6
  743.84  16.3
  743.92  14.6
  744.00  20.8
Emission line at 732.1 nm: [S II] 6716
